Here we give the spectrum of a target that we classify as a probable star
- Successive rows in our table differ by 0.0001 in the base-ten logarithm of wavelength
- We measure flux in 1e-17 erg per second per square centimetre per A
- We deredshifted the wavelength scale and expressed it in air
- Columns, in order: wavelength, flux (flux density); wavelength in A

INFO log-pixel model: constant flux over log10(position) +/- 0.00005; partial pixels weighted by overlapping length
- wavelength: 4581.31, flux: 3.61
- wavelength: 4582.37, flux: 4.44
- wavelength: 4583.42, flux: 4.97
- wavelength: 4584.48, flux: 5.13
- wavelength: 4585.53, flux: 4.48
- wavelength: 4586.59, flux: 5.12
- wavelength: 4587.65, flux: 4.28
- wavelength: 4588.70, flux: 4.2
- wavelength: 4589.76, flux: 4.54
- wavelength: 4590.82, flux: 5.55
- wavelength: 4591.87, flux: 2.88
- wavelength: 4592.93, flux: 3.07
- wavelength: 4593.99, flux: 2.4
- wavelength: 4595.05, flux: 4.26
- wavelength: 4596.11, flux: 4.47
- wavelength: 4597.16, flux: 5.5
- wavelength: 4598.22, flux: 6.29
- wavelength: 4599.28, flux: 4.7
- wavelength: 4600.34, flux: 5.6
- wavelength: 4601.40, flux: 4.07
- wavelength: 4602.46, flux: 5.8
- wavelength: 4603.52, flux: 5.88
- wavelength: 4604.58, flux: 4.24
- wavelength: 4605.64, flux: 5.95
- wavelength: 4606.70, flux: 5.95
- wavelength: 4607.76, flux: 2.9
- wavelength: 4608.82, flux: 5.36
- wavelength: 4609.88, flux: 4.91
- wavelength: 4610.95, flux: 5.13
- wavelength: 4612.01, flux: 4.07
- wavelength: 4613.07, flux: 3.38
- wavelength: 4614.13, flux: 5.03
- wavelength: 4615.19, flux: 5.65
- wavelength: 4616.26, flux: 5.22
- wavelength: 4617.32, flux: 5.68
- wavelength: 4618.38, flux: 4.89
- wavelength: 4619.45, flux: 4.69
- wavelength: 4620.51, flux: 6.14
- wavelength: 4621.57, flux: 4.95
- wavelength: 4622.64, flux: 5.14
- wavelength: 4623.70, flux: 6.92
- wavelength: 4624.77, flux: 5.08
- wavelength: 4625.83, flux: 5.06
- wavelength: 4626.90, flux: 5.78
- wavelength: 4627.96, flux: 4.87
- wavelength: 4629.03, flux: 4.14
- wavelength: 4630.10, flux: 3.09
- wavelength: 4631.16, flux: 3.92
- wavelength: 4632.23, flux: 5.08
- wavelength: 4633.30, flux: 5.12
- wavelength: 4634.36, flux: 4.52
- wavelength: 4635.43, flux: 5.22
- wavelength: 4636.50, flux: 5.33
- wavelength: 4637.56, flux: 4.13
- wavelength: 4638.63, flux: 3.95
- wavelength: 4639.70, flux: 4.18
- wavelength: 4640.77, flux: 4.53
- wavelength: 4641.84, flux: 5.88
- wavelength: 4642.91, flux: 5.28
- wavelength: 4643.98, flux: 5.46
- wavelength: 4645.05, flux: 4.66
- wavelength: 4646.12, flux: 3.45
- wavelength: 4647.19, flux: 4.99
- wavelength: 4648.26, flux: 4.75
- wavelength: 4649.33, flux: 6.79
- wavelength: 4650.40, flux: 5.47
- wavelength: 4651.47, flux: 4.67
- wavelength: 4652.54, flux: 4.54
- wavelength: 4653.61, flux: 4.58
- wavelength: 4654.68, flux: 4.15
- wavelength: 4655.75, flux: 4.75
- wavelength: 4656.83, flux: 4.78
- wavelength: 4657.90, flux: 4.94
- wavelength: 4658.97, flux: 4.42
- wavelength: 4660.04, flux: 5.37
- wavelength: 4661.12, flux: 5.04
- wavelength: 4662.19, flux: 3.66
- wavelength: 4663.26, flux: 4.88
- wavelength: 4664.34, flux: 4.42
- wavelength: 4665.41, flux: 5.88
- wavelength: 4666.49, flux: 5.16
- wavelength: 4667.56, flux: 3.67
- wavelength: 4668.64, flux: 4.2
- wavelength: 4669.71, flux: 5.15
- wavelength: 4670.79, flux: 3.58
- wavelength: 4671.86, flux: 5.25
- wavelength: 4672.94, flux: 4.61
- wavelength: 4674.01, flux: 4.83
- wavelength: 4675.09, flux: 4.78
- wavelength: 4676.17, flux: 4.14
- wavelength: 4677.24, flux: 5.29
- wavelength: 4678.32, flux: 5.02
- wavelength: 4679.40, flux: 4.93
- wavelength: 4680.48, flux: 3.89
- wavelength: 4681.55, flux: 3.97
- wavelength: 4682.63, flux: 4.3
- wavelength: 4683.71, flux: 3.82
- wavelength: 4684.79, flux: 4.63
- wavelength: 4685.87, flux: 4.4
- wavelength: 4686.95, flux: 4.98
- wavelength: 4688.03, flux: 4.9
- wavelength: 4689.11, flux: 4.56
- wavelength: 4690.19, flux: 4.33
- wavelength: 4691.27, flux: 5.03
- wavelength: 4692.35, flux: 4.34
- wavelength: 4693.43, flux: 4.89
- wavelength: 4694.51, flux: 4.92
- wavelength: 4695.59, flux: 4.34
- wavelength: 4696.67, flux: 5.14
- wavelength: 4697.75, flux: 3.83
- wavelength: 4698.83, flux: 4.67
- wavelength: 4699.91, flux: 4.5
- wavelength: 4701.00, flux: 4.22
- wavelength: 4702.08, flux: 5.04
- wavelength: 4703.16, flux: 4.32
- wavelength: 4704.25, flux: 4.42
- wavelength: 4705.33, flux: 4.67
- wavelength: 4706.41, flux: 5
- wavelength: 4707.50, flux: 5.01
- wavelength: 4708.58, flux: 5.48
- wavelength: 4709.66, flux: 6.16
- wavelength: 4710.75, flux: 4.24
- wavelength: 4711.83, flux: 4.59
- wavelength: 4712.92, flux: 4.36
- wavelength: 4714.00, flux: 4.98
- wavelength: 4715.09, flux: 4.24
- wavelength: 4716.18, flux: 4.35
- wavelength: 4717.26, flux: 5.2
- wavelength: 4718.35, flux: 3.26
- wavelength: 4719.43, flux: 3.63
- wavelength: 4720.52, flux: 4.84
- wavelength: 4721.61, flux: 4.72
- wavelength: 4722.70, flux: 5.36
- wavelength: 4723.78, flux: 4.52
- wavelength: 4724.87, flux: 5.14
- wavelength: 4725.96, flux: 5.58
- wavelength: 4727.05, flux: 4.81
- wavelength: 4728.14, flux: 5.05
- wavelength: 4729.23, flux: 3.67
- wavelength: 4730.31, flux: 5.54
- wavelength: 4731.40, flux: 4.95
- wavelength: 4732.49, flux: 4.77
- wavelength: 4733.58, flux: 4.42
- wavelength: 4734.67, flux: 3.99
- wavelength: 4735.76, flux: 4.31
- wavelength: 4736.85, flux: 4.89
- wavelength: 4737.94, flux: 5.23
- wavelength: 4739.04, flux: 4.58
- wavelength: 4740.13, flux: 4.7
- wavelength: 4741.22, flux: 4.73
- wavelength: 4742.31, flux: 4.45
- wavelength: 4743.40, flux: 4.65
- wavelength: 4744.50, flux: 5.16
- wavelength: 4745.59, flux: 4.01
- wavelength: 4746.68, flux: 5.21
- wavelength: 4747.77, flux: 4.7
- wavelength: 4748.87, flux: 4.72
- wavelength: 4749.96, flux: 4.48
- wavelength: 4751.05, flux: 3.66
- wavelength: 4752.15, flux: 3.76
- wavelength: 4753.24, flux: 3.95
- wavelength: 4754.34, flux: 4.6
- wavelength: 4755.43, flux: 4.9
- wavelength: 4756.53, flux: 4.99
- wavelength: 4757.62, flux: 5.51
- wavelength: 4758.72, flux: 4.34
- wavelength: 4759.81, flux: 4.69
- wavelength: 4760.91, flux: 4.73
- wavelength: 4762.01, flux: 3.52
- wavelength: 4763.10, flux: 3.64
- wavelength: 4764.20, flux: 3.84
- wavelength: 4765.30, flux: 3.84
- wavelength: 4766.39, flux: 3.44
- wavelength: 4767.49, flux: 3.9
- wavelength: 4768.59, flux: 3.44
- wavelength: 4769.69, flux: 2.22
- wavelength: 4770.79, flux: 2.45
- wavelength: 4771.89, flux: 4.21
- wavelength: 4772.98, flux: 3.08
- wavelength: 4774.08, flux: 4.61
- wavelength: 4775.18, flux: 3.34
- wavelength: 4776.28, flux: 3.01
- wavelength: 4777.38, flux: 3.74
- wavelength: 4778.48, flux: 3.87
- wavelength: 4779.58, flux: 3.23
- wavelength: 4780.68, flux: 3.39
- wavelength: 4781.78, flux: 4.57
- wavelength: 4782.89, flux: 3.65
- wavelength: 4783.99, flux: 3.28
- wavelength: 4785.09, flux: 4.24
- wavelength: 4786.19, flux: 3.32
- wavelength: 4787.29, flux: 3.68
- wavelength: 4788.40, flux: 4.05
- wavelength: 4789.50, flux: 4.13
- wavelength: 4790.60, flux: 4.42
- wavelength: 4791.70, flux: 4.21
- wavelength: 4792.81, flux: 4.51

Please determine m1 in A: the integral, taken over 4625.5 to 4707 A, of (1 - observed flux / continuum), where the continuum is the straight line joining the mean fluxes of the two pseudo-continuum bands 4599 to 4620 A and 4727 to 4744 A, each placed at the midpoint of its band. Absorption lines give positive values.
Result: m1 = 2.6 A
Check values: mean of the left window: 4.96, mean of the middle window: 4.68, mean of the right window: 4.67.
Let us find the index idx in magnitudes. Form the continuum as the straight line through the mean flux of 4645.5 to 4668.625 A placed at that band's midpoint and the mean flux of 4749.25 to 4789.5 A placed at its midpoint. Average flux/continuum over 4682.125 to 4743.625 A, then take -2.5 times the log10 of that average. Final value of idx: -0.08 mag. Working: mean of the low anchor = 4.77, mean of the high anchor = 3.87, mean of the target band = 4.66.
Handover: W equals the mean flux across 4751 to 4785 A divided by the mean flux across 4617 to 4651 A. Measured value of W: 0.78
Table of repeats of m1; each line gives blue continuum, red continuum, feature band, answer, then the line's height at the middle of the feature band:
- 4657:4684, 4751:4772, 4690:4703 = -0.5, 4.44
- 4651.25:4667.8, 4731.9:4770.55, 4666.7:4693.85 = 0.4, 4.62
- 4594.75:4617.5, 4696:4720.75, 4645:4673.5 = 0.4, 4.8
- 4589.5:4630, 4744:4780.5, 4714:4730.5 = -1.6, 4.24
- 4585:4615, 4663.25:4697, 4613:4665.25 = -2.8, 4.64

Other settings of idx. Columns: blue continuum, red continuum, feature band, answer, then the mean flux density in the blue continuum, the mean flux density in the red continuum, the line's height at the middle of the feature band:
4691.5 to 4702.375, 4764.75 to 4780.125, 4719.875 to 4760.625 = -0.19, 4.59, 3.46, 3.94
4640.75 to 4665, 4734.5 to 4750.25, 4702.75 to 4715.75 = -0.01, 4.86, 4.67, 4.74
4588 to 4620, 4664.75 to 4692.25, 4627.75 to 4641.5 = 0.05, 4.74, 4.61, 4.69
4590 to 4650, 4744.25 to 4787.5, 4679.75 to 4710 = -0.06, 4.86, 3.97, 4.4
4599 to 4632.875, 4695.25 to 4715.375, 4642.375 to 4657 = 0.00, 4.98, 4.71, 4.88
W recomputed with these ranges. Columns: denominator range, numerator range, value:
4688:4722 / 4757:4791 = 0.82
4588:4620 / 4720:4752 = 0.99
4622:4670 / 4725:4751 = 0.98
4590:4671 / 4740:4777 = 0.86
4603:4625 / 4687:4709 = 0.92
